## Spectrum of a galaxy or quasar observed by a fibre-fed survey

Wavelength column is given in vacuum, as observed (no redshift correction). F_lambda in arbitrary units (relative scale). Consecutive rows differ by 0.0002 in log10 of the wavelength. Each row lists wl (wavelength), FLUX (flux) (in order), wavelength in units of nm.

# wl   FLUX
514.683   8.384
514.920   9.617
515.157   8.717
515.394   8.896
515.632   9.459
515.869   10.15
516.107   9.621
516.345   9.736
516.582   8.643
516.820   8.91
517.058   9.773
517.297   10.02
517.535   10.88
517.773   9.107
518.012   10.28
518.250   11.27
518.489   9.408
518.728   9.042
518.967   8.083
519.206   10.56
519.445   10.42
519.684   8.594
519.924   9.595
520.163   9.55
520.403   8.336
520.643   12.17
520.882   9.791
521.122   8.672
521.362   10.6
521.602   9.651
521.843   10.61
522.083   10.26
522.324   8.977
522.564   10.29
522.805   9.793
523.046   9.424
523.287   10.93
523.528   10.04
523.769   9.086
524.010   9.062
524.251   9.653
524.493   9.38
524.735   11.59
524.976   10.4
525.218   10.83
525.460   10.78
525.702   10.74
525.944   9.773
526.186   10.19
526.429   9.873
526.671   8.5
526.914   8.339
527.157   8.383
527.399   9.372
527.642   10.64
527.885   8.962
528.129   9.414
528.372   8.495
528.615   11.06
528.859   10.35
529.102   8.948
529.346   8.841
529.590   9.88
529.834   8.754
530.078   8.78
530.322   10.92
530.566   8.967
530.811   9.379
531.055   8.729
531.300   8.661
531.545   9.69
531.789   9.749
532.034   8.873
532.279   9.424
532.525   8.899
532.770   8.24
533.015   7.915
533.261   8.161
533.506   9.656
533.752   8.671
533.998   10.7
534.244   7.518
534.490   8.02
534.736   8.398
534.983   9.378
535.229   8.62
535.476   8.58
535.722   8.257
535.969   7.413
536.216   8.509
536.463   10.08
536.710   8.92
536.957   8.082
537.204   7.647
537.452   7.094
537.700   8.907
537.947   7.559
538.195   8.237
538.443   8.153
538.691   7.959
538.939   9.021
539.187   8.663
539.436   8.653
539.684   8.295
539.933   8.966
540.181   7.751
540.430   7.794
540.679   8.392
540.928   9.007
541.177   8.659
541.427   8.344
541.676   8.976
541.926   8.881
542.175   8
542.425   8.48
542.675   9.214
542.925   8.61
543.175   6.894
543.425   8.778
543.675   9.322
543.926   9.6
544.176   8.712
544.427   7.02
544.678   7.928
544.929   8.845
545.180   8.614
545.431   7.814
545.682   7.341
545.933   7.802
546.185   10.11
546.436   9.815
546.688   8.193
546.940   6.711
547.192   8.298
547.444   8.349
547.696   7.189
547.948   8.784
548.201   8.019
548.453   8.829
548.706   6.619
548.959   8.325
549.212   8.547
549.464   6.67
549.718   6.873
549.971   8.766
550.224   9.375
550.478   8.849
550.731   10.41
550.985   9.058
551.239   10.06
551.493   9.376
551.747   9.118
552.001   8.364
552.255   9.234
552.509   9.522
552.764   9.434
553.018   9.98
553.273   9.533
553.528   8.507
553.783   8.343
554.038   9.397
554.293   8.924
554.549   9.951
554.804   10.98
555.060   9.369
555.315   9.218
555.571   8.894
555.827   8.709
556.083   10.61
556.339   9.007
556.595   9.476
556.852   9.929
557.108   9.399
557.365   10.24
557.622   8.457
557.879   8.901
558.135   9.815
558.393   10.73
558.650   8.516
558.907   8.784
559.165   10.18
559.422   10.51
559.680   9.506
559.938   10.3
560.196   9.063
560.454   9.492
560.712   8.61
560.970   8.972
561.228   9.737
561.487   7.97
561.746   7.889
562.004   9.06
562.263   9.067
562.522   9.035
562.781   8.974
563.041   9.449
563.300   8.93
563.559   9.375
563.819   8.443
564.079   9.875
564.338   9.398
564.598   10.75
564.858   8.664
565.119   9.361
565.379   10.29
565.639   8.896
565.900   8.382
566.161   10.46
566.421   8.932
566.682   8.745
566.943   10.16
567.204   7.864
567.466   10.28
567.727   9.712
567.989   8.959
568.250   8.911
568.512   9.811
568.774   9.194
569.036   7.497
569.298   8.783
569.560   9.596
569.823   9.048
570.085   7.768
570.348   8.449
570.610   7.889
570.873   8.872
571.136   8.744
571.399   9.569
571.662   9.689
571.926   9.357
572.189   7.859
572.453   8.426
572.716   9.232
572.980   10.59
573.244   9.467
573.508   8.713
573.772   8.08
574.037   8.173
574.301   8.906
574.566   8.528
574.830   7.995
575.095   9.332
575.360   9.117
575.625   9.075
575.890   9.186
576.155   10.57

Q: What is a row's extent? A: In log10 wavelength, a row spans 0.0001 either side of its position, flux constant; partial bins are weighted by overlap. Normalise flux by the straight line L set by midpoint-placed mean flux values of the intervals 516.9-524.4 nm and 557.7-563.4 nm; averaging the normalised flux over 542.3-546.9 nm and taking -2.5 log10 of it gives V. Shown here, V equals 0.12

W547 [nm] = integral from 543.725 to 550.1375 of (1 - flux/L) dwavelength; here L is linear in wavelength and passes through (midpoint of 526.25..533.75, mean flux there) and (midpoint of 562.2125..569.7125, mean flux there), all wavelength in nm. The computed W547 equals 0.72 nm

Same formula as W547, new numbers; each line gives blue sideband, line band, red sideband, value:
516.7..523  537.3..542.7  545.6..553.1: 0.352 nm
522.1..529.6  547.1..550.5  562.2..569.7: 0.493 nm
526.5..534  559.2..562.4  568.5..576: -0.097 nm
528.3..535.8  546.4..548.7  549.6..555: 0.276 nm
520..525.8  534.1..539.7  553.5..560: 0.826 nm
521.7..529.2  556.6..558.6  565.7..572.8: -0.085 nm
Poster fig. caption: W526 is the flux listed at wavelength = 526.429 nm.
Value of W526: 9.873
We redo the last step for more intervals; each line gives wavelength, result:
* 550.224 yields 9.375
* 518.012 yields 10.28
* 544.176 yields 8.712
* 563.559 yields 9.375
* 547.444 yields 8.349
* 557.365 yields 10.24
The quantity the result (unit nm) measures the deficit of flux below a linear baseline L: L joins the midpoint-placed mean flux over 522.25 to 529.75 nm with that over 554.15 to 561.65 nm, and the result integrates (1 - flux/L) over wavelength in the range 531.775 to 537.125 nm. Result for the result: 0.53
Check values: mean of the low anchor 9.74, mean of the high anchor 9.45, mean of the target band 8.7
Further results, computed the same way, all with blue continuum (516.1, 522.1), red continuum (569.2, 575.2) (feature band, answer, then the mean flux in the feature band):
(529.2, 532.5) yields 0.096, 9.26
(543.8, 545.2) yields 0.130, 8.44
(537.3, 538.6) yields 0.198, 7.98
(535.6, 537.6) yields 0.251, 8.25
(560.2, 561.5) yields -0.004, 9.06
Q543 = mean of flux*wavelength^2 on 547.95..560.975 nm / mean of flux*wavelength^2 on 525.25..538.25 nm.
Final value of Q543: 1.1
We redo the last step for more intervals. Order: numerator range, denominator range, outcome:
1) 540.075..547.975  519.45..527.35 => 0.92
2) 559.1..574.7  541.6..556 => 1.12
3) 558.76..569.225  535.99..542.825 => 1.20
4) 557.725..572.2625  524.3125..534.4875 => 1.11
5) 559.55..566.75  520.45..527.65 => 1.07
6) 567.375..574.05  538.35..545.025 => 1.17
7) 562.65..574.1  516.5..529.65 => 1.10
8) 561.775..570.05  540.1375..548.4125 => 1.19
